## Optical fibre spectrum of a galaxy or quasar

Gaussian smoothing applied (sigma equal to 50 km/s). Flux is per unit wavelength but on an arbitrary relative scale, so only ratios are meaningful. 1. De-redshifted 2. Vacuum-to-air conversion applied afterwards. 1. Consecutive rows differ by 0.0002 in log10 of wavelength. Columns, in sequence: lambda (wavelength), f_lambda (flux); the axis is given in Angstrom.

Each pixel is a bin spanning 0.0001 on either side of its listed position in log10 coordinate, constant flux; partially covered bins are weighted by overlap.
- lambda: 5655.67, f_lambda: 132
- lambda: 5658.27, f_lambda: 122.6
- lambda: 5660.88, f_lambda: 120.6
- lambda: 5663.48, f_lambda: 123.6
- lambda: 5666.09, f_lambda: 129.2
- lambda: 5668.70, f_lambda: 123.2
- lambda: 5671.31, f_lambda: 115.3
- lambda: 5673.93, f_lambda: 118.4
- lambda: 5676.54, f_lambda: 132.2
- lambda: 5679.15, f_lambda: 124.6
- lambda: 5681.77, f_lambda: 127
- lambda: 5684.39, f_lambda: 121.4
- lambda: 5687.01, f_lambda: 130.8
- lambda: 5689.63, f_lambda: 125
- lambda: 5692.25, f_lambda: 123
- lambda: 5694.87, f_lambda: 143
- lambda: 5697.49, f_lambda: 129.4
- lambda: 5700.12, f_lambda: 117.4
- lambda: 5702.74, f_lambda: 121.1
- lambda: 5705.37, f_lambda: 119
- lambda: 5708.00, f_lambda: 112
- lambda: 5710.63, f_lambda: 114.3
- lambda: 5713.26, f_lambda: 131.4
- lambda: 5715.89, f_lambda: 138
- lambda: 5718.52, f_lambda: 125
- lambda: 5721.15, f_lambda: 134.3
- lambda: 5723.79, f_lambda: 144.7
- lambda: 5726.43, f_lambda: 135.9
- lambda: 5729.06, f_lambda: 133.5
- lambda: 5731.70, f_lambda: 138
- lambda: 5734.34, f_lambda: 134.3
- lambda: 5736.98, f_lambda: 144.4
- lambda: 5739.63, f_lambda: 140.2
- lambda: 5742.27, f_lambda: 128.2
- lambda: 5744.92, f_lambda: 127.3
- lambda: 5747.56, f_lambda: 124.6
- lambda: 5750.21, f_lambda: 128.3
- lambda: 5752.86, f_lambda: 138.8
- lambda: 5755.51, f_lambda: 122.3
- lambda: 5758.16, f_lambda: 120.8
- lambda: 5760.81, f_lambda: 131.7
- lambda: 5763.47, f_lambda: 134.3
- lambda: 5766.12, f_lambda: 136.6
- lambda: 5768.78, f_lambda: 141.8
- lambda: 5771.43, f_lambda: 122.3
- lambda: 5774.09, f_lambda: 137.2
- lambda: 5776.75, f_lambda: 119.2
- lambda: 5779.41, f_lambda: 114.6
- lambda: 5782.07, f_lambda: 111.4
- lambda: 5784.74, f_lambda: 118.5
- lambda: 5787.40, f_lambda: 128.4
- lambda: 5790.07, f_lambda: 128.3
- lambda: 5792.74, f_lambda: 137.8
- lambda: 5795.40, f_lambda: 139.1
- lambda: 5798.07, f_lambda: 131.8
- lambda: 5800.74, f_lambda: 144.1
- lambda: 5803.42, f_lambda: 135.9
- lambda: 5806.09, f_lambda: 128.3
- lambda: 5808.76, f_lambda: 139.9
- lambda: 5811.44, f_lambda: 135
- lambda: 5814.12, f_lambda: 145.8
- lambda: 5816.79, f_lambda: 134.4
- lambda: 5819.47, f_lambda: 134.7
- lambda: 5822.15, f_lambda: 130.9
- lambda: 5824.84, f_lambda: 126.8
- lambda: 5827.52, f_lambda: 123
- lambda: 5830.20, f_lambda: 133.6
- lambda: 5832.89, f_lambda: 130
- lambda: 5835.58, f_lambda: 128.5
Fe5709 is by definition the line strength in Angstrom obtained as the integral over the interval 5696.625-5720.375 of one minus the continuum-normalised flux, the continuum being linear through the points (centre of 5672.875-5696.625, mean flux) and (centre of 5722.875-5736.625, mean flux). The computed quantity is 1.7 Angstrom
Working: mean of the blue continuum 127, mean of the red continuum 138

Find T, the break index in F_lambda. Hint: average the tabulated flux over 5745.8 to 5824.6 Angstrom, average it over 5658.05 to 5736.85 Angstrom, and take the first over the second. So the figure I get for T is 1.0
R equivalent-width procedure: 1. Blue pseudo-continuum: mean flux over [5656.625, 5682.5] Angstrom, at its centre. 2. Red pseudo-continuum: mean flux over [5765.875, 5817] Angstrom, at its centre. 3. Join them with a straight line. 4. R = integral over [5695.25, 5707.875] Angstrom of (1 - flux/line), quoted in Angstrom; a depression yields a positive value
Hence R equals 0.34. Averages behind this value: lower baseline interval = 124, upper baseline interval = 131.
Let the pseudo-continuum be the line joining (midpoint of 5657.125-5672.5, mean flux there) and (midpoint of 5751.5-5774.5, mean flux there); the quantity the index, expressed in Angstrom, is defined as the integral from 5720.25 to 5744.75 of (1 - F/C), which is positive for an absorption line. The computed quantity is -1.5 Angstrom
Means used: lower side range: 122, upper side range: 132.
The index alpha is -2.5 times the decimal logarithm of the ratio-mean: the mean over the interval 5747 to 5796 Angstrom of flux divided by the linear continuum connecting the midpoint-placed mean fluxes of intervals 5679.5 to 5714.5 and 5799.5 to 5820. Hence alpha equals 0.04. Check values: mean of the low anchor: 124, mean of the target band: 128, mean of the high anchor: 137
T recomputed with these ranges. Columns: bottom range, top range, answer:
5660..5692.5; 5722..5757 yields 1.08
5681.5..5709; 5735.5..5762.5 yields 1.05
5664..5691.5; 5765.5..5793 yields 1.01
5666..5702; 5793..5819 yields 1.09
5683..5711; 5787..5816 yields 1.10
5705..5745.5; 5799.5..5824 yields 1.04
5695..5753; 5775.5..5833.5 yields 1.00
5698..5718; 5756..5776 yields 1.07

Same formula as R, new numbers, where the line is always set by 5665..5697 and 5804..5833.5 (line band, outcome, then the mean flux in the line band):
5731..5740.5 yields -0.8 Angstrom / 139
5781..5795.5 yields 0.6 Angstrom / 127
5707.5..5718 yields 0.2 Angstrom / 125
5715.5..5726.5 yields -0.6 Angstrom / 135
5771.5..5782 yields 0.7 Angstrom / 122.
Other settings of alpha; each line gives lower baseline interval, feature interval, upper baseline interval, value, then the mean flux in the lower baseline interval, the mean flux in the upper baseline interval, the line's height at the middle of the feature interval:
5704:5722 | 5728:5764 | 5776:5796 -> -0.06 mag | 125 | 124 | 124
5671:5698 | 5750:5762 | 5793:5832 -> 0.02 mag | 127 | 135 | 131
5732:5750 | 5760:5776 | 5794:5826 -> 0.00 mag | 133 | 136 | 134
